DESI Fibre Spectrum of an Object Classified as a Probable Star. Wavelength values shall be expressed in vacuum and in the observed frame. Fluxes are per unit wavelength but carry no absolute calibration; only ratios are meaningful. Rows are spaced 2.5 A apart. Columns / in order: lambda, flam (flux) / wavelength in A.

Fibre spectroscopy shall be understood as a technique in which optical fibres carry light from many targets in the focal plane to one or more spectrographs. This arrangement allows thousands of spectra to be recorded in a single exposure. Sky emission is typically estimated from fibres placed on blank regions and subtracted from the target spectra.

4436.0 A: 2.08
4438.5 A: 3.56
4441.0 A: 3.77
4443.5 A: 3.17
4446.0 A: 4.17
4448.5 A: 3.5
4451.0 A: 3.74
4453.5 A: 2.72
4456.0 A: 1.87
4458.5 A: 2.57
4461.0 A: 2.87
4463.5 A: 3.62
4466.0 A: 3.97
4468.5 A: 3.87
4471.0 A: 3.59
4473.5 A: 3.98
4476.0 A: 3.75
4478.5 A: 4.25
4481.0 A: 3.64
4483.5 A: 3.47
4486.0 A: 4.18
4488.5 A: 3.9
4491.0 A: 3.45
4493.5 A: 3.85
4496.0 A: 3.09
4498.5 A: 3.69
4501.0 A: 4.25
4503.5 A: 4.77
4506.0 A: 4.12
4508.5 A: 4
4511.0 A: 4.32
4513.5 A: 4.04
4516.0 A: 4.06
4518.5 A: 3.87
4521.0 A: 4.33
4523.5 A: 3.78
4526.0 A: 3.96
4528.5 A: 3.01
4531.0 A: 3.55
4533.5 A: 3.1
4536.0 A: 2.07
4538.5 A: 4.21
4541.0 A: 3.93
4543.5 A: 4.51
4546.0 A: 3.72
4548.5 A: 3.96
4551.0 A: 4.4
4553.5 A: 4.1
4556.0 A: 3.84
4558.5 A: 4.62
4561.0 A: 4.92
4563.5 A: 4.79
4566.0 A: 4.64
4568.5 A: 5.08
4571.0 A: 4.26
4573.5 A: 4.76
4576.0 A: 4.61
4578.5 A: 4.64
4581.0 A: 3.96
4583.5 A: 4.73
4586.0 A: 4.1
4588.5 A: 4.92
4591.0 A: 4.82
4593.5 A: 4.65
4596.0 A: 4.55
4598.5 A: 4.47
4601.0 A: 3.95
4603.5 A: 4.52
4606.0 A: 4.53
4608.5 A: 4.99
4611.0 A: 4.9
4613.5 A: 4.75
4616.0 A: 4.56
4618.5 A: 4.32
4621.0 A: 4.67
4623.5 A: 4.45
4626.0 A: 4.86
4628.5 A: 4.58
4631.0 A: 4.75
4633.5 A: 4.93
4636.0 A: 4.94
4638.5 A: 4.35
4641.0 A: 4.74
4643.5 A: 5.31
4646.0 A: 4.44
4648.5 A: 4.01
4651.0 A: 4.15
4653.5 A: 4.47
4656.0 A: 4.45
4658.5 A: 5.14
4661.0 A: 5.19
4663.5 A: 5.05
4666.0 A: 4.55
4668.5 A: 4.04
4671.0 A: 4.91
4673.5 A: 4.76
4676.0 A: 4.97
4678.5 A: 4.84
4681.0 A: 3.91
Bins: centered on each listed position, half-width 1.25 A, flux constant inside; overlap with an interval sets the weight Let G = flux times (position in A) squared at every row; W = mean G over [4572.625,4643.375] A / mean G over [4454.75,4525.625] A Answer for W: 1.3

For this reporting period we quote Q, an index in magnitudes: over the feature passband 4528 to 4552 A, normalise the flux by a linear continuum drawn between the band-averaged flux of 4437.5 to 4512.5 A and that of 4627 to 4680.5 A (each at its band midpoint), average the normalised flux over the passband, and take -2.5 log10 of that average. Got 0.107 mag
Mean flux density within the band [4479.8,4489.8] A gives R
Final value 3.8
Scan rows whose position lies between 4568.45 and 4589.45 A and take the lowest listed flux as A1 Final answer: 3.96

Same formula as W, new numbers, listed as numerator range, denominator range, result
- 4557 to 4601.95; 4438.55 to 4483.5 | 1.39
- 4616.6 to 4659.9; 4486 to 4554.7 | 1.26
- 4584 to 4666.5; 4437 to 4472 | 1.50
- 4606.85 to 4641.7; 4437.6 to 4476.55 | 1.48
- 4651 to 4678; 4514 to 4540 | 1.39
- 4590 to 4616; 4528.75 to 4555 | 1.27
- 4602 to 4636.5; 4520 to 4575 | 1.19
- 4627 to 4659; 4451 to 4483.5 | 1.47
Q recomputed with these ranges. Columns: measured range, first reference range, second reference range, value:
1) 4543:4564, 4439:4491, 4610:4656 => -0.05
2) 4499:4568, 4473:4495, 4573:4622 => 0.03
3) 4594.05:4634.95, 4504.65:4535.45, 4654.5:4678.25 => -0.04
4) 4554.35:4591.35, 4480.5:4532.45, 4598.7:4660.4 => -0.07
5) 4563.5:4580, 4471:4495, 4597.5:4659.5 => -0.09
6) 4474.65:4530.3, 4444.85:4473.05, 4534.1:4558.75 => -0.08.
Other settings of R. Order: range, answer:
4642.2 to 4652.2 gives 4.48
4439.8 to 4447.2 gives 3.7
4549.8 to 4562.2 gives 4.37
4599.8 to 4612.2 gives 4.58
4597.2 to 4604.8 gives 4.32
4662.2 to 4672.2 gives 4.64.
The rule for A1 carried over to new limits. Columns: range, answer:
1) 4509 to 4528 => 3.78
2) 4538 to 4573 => 3.72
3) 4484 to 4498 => 3.09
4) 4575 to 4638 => 3.95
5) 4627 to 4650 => 4.01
